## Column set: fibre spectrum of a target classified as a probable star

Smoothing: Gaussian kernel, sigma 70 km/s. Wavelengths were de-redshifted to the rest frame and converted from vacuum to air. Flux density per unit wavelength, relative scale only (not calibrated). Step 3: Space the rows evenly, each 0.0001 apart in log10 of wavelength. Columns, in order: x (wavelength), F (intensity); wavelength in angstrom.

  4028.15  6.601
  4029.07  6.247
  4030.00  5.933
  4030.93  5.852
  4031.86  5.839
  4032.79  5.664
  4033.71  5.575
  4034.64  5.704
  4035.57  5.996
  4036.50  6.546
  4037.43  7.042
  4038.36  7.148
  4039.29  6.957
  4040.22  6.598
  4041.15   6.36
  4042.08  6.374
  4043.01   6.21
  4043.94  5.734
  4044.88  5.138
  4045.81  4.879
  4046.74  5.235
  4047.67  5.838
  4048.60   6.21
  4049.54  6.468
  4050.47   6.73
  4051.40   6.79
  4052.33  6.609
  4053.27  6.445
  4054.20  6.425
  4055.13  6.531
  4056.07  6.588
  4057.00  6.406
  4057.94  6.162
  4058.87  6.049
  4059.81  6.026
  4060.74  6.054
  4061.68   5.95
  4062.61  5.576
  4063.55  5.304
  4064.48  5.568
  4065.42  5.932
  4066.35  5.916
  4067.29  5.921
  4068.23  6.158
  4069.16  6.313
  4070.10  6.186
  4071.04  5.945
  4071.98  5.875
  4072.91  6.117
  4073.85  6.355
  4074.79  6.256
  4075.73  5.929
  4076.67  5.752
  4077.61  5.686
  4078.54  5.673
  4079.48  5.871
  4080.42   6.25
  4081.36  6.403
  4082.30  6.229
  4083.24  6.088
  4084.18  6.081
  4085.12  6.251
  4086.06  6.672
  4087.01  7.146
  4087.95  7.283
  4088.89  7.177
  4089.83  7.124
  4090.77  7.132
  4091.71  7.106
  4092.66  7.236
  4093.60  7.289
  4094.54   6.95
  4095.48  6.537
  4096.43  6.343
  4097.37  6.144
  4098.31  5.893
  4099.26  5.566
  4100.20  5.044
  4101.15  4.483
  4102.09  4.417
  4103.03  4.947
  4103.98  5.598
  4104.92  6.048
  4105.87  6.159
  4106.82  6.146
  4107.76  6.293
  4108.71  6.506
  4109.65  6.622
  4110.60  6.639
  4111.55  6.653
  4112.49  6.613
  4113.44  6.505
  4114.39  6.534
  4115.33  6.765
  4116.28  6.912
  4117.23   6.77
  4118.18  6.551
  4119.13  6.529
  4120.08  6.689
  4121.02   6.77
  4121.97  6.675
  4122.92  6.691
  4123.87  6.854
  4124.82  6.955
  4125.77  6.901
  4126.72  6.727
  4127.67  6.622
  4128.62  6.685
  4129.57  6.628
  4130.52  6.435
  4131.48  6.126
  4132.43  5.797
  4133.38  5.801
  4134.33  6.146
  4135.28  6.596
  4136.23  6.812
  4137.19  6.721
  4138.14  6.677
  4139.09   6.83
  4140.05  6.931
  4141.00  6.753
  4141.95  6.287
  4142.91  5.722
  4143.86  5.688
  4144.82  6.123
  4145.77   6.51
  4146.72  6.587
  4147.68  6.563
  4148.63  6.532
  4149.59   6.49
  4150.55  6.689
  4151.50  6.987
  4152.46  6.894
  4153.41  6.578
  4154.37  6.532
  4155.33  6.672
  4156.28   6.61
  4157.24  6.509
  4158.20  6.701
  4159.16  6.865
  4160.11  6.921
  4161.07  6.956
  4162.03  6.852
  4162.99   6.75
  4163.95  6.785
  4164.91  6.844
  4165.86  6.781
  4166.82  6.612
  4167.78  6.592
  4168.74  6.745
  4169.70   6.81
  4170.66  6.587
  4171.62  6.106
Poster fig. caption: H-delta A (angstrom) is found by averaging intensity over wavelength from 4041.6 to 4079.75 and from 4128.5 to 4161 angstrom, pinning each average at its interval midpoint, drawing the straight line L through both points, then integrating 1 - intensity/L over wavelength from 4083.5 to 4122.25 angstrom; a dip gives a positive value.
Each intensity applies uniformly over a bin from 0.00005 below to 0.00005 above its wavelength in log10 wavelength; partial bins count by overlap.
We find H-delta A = -0.8 angstrom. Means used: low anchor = 6.03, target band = 6.41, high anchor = 6.52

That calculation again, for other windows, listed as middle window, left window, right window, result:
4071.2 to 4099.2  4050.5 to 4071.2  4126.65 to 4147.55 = -0.9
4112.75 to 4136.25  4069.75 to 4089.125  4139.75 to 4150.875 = -0.9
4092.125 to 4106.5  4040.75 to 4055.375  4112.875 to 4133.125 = 1.2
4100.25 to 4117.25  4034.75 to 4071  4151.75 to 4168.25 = 1.0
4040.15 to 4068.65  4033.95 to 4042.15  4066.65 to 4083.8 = 1.1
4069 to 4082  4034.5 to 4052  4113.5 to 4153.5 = 0.6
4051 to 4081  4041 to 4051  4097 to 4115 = -0.8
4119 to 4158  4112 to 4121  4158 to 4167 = 1.1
